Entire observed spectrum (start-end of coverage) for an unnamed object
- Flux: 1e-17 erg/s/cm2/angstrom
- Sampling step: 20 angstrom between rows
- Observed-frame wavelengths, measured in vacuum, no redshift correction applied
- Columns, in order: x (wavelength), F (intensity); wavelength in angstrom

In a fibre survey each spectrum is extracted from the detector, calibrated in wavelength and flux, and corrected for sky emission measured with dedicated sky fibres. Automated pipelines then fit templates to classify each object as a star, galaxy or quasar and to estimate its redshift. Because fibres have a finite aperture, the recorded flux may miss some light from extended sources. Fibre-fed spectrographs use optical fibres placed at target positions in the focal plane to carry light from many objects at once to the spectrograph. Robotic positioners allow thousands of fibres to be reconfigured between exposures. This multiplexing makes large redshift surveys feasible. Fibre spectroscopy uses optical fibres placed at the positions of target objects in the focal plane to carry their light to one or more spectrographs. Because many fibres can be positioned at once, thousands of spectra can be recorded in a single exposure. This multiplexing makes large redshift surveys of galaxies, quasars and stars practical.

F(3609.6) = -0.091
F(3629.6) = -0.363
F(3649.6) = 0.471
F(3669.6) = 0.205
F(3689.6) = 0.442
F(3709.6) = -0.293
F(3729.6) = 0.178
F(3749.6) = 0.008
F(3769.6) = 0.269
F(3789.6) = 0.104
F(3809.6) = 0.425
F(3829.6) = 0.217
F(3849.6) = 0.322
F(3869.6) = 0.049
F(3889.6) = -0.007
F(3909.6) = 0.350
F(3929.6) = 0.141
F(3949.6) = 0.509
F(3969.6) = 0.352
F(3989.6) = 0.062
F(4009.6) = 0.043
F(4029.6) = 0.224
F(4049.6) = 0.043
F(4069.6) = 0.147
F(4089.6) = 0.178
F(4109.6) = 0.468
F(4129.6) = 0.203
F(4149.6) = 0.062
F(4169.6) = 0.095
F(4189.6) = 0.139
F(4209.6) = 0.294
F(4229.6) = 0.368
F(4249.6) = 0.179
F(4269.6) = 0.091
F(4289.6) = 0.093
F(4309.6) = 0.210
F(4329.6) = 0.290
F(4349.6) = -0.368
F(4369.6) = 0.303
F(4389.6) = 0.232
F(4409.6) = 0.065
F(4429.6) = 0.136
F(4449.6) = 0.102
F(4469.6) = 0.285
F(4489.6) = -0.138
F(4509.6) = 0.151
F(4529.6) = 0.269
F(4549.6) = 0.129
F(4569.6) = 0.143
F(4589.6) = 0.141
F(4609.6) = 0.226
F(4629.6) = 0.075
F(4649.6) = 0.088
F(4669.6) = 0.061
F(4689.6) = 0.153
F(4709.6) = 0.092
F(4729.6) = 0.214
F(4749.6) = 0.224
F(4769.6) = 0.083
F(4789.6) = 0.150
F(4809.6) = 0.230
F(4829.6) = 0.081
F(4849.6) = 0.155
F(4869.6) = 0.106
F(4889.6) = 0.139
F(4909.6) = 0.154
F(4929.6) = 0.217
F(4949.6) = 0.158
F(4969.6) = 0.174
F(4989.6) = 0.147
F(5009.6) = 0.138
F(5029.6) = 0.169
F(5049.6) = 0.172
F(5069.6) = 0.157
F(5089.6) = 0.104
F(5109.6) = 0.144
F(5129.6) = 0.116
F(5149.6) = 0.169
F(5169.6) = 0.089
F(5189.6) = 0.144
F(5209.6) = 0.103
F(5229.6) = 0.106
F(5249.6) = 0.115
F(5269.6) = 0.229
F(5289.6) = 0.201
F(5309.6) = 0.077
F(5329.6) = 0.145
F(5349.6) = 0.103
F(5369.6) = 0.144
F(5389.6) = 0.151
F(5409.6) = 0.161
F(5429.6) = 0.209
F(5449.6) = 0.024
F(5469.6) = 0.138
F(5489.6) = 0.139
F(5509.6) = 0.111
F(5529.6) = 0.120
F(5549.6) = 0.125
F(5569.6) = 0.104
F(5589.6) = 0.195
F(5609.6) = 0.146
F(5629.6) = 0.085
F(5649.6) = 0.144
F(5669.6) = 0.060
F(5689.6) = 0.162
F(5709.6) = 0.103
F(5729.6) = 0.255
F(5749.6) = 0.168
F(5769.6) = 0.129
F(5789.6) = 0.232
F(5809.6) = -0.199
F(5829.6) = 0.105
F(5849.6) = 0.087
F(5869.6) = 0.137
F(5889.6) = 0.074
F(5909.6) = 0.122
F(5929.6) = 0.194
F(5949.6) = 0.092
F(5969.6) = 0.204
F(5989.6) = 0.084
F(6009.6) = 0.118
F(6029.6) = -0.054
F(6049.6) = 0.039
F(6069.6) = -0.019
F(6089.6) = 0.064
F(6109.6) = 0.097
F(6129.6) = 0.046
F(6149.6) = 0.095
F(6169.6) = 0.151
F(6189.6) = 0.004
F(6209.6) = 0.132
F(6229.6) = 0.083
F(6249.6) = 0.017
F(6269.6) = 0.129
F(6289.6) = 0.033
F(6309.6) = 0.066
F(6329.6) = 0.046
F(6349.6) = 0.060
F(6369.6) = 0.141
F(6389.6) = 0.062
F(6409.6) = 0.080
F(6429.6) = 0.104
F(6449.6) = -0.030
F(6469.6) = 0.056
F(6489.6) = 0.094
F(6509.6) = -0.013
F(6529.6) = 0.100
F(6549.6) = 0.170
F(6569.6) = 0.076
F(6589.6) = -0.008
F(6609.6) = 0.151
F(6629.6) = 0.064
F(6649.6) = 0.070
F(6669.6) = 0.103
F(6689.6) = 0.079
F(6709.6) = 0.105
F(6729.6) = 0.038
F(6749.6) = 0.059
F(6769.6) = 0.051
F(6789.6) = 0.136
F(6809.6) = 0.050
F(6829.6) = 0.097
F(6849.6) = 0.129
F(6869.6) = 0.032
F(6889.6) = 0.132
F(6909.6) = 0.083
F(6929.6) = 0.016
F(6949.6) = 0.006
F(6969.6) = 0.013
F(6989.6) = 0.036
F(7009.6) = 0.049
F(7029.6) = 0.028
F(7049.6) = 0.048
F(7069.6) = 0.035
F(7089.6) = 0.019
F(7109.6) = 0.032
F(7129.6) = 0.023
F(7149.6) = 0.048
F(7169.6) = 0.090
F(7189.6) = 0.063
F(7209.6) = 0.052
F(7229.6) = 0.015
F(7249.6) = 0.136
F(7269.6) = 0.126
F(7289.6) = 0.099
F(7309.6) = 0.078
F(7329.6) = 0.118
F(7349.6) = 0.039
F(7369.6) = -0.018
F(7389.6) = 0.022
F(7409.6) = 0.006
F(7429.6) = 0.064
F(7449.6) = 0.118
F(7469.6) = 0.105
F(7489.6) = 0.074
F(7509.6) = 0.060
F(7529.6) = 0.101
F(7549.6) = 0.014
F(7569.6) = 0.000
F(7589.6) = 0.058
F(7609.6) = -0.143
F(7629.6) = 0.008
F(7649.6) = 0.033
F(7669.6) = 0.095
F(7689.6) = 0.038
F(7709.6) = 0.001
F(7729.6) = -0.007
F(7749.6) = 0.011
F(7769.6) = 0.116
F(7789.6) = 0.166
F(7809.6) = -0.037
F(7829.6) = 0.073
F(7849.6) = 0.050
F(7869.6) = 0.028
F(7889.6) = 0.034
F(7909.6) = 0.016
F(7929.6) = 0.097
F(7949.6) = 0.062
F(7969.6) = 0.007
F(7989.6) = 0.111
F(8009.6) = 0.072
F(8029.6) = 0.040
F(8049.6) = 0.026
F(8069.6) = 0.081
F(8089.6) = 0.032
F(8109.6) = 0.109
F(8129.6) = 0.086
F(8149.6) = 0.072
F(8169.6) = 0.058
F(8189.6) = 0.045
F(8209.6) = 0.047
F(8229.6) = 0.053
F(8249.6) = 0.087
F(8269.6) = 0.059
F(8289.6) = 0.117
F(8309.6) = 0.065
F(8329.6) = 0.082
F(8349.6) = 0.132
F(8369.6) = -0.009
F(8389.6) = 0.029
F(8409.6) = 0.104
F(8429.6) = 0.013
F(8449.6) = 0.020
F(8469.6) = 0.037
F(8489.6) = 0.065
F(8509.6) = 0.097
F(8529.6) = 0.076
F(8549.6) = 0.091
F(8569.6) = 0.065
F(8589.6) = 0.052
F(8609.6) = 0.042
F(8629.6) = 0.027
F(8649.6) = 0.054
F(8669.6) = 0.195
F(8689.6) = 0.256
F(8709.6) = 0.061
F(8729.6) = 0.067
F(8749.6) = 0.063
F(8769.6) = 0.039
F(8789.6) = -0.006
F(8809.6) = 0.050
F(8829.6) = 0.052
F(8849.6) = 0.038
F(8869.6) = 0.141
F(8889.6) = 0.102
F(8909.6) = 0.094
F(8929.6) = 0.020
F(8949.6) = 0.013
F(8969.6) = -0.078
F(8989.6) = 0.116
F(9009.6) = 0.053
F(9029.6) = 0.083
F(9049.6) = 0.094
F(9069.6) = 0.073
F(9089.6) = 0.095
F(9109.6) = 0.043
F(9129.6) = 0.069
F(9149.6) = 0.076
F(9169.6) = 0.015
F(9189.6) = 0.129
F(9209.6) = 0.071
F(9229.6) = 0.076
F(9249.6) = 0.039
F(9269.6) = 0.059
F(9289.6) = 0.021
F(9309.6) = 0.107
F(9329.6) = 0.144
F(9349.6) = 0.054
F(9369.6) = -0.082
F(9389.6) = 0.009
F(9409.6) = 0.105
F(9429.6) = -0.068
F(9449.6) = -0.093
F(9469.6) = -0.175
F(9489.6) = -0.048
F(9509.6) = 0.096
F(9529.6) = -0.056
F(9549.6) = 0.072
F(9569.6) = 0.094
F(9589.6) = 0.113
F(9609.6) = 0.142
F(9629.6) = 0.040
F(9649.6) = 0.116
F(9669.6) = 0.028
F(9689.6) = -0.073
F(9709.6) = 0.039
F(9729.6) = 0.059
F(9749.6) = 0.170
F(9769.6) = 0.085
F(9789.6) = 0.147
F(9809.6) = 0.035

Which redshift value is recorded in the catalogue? 1.33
